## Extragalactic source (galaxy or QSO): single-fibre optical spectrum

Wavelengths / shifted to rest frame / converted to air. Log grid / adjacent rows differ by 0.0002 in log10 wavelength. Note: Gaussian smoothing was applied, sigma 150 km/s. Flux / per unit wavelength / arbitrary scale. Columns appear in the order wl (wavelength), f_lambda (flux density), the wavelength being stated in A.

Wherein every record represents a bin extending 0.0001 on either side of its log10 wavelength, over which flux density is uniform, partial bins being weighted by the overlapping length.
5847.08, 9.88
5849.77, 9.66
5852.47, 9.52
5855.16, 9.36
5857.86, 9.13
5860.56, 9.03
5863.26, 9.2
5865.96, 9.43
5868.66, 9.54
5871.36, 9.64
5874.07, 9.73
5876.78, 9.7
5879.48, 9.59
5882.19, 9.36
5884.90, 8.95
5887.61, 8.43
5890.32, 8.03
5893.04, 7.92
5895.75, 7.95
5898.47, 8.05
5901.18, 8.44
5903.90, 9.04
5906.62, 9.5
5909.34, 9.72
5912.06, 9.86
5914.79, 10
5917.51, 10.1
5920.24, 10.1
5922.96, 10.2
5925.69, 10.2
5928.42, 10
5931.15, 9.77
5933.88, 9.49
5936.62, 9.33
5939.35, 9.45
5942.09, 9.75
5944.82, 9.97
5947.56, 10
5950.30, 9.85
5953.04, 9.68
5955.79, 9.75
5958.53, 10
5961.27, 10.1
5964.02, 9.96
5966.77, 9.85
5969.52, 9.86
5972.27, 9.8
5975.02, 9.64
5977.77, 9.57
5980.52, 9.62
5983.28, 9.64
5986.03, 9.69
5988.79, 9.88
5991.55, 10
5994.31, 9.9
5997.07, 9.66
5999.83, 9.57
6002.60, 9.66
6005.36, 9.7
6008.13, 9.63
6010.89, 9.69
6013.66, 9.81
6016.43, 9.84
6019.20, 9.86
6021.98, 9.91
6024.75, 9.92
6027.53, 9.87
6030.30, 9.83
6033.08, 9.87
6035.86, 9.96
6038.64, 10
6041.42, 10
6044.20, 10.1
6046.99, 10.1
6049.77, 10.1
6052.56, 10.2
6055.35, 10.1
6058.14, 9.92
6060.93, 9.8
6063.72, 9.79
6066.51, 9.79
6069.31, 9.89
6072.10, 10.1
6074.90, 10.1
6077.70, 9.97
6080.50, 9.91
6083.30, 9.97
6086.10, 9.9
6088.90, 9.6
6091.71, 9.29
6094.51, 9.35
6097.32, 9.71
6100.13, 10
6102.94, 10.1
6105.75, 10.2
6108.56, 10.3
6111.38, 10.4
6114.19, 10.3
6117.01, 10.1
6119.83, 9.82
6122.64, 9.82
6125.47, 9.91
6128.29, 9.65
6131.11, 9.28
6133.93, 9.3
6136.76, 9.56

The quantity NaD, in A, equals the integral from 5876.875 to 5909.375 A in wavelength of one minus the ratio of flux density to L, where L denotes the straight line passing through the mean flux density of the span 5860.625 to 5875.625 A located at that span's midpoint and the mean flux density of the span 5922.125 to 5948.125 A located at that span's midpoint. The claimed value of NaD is 2.9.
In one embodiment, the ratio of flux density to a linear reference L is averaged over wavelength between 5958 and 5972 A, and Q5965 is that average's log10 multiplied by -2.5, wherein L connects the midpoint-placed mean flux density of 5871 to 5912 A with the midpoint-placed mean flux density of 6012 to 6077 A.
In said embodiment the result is -0.06 mag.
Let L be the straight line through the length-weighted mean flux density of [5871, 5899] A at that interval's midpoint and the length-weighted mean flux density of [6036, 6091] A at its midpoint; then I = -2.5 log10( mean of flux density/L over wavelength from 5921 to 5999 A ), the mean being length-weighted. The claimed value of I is -0.06 mag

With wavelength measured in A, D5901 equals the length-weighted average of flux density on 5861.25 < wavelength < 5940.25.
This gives 9.33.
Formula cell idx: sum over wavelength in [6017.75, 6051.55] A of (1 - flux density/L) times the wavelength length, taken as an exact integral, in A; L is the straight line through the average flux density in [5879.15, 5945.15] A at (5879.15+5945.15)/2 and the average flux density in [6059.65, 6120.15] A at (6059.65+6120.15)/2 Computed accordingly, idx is -0.78 A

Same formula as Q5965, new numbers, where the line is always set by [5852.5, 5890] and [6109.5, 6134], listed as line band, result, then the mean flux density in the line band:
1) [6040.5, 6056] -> -0.04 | 10.1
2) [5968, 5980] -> -0.02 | 9.72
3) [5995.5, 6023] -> -0.01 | 9.73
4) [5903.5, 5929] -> -0.06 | 9.9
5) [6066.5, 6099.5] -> 0.00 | 9.8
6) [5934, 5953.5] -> -0.03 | 9.71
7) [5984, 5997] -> -0.03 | 9.84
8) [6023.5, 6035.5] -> -0.02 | 9.88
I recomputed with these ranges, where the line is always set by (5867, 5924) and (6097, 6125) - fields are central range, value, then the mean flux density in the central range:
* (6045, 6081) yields -0.01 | 9.98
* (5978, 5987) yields -0.01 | 9.64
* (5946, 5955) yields -0.04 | 9.83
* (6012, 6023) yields -0.01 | 9.84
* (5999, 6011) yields 0.00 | 9.65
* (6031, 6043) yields -0.02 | 9.95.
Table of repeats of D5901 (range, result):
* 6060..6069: 9.8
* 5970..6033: 9.76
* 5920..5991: 9.81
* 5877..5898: 8.64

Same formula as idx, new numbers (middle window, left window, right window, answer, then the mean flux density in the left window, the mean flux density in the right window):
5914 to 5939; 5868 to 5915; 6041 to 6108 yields -1.8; 9.05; 9.92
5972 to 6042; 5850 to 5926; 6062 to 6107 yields -1.2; 9.27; 9.85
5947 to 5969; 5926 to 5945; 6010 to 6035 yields -0.4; 9.69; 9.85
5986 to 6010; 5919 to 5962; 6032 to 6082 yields 0.4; 9.85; 9.98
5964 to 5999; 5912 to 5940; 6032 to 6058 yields 0.7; 9.87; 10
